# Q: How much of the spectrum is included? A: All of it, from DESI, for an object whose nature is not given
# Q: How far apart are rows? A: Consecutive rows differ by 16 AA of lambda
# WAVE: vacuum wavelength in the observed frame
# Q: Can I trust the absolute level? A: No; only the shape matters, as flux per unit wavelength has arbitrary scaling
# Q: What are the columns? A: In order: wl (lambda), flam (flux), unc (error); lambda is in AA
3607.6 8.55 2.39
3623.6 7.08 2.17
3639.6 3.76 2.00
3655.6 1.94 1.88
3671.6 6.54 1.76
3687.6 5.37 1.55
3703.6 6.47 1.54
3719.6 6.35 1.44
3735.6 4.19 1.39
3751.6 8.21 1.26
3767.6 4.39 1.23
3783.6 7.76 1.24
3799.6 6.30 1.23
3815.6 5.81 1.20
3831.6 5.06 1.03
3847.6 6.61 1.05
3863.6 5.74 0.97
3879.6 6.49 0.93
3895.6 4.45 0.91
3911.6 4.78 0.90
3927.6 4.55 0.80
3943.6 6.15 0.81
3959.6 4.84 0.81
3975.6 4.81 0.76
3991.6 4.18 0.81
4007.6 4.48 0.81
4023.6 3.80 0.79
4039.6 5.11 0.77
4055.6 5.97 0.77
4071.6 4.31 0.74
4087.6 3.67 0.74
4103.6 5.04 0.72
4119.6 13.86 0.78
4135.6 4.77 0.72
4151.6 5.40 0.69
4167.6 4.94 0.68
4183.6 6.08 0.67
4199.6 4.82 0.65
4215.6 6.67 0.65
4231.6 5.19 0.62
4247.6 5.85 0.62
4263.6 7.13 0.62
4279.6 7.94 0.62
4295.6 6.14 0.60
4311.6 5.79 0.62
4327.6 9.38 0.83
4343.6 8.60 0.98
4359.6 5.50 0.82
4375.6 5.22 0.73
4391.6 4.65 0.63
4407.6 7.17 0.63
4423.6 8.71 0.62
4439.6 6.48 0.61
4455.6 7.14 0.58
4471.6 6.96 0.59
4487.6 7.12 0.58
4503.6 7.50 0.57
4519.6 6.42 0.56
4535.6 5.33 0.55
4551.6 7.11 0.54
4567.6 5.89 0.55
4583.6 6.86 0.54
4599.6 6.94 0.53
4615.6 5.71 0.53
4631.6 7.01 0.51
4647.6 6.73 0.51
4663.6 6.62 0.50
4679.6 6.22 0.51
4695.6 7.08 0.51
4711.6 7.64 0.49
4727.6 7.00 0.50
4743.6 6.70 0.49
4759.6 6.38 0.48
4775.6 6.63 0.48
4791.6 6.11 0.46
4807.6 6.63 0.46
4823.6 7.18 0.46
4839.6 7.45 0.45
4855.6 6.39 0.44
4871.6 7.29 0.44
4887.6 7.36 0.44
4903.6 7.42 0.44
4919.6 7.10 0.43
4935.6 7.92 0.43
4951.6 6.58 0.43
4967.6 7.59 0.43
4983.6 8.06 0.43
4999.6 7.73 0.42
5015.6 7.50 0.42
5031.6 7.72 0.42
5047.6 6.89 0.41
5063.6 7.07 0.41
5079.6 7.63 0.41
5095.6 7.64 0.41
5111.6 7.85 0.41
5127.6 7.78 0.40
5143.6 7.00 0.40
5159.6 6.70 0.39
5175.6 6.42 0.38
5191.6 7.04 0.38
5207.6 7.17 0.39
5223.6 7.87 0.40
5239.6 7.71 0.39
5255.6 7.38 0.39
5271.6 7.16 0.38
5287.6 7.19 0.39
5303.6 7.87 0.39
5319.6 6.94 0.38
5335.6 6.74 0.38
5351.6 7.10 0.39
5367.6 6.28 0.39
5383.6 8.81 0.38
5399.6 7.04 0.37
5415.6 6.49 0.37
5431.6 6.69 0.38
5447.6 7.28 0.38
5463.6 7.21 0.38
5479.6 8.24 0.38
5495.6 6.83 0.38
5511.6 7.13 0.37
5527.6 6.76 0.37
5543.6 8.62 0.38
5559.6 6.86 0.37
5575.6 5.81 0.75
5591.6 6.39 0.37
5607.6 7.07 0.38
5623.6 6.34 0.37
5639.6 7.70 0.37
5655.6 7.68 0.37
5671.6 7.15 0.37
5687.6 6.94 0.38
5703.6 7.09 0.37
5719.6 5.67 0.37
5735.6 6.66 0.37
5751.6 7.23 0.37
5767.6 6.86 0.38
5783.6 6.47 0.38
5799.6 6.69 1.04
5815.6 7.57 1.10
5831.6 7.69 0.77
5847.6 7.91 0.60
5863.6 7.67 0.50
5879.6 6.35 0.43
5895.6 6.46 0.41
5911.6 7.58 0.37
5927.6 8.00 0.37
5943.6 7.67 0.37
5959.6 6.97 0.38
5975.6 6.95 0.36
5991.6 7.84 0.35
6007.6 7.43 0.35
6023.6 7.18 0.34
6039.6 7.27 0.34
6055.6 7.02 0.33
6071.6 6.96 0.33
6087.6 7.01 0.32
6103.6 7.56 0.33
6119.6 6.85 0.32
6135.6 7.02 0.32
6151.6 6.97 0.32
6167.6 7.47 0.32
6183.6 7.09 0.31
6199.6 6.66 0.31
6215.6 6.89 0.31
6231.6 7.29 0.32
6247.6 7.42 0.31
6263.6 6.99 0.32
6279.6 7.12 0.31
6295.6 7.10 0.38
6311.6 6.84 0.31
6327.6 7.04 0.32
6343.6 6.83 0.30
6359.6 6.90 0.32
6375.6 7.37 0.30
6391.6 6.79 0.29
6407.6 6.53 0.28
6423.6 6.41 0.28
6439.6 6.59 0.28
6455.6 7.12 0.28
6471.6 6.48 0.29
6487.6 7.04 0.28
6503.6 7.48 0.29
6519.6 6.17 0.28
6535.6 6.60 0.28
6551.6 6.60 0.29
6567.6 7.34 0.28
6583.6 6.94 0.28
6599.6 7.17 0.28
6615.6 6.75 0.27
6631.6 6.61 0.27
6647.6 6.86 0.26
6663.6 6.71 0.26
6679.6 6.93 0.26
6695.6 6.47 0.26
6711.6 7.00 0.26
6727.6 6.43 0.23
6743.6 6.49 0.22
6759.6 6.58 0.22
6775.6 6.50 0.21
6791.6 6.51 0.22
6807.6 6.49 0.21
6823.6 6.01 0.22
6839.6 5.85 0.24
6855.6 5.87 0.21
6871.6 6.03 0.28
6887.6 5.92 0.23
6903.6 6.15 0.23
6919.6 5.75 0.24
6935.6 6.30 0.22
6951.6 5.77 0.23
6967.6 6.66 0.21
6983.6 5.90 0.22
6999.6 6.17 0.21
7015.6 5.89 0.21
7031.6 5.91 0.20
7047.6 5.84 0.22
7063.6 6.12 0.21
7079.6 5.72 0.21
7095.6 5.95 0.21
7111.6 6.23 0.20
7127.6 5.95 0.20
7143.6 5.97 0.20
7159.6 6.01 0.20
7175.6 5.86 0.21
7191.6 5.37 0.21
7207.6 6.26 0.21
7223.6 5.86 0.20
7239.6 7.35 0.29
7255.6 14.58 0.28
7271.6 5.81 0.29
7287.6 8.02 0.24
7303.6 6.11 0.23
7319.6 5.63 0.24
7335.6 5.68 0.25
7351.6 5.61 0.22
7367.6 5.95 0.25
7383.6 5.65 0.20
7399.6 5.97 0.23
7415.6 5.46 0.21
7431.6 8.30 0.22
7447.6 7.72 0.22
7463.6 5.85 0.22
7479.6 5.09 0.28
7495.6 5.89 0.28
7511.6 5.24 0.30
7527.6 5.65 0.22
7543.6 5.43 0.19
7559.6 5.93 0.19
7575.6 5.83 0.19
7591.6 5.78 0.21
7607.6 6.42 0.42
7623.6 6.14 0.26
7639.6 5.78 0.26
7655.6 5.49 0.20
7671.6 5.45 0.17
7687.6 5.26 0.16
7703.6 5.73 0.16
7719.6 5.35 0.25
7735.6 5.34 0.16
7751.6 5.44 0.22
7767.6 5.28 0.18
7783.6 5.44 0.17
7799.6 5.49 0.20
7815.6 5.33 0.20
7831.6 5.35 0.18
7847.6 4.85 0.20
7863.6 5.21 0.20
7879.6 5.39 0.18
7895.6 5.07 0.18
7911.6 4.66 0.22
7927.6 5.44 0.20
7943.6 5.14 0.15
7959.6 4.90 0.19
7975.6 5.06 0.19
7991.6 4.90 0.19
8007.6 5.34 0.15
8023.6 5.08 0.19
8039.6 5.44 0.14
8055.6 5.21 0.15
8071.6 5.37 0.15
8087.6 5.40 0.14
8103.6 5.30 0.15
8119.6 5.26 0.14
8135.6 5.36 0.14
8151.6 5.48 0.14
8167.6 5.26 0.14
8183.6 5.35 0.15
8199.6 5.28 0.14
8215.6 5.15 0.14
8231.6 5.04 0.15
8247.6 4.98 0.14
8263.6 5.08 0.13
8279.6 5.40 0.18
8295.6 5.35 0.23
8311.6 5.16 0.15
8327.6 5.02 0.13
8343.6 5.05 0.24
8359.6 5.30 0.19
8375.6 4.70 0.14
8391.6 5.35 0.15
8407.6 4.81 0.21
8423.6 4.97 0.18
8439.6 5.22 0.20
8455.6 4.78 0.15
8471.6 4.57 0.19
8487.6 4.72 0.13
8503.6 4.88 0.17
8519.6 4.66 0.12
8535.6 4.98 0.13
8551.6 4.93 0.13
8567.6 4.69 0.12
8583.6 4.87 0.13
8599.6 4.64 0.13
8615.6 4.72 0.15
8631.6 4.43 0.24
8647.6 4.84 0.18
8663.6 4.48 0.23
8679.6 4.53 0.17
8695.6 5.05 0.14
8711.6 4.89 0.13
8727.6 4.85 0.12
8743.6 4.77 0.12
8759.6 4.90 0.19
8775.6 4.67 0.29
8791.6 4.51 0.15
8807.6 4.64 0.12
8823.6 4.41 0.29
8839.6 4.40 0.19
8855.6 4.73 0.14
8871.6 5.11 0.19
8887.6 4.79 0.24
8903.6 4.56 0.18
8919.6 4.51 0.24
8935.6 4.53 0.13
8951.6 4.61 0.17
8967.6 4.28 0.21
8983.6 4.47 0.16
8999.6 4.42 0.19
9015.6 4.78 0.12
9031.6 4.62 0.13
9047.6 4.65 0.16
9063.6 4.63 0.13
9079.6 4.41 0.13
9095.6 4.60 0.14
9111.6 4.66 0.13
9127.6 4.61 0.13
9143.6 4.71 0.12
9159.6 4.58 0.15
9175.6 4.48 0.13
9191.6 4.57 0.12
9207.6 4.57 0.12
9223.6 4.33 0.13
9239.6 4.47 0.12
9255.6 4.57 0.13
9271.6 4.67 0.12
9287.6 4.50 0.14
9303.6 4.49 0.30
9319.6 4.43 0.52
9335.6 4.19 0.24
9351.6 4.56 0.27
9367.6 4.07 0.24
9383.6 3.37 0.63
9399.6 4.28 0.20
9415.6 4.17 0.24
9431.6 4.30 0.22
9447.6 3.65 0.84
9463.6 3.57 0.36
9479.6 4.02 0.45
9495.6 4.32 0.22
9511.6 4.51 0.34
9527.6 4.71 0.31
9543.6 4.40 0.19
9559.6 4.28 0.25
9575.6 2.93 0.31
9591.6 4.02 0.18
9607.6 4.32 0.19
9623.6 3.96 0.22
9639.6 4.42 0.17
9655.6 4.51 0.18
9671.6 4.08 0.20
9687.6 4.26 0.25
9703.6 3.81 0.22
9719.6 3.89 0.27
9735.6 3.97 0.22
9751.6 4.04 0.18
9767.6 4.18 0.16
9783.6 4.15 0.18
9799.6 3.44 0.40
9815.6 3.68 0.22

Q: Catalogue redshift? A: 0.11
